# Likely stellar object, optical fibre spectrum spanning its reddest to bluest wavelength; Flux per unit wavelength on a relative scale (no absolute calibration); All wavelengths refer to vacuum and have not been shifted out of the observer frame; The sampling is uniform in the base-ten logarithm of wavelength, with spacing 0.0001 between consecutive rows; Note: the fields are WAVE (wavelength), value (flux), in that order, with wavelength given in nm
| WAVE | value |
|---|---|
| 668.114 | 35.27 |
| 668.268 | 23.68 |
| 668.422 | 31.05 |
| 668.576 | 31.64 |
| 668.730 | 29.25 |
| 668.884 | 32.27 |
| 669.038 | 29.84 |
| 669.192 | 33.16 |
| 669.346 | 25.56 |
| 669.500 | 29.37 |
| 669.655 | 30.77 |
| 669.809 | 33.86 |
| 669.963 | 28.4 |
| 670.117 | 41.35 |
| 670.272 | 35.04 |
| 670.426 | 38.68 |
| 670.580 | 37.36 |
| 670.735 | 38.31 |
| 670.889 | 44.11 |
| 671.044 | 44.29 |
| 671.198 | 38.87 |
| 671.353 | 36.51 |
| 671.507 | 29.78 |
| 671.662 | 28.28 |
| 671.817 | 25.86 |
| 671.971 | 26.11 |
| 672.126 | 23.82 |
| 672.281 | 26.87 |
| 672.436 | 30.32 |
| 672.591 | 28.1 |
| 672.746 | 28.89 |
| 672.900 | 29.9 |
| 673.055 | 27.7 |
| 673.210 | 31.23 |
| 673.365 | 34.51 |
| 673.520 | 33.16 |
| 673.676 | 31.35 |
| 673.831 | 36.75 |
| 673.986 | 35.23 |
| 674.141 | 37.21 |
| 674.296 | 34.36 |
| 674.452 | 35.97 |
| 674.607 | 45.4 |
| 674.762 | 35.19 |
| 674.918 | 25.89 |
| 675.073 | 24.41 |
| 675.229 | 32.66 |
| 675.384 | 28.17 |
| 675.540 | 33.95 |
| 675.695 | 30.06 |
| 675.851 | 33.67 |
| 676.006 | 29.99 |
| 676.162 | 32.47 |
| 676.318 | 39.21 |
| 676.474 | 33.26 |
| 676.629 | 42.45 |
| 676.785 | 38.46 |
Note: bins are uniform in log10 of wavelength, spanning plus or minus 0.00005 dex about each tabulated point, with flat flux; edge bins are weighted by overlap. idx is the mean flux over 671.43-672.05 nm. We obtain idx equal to 27.5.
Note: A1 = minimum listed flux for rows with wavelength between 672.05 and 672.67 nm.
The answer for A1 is 23.82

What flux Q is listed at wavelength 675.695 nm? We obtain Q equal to 30.06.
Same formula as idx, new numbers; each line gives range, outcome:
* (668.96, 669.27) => 31.5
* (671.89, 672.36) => 25.6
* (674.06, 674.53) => 35.9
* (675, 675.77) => 29.9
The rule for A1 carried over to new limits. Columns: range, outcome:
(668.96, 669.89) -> 25.56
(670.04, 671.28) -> 35.04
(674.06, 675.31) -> 24.41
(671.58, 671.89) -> 25.86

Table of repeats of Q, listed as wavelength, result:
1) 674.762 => 35.19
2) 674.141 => 37.21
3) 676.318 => 39.21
